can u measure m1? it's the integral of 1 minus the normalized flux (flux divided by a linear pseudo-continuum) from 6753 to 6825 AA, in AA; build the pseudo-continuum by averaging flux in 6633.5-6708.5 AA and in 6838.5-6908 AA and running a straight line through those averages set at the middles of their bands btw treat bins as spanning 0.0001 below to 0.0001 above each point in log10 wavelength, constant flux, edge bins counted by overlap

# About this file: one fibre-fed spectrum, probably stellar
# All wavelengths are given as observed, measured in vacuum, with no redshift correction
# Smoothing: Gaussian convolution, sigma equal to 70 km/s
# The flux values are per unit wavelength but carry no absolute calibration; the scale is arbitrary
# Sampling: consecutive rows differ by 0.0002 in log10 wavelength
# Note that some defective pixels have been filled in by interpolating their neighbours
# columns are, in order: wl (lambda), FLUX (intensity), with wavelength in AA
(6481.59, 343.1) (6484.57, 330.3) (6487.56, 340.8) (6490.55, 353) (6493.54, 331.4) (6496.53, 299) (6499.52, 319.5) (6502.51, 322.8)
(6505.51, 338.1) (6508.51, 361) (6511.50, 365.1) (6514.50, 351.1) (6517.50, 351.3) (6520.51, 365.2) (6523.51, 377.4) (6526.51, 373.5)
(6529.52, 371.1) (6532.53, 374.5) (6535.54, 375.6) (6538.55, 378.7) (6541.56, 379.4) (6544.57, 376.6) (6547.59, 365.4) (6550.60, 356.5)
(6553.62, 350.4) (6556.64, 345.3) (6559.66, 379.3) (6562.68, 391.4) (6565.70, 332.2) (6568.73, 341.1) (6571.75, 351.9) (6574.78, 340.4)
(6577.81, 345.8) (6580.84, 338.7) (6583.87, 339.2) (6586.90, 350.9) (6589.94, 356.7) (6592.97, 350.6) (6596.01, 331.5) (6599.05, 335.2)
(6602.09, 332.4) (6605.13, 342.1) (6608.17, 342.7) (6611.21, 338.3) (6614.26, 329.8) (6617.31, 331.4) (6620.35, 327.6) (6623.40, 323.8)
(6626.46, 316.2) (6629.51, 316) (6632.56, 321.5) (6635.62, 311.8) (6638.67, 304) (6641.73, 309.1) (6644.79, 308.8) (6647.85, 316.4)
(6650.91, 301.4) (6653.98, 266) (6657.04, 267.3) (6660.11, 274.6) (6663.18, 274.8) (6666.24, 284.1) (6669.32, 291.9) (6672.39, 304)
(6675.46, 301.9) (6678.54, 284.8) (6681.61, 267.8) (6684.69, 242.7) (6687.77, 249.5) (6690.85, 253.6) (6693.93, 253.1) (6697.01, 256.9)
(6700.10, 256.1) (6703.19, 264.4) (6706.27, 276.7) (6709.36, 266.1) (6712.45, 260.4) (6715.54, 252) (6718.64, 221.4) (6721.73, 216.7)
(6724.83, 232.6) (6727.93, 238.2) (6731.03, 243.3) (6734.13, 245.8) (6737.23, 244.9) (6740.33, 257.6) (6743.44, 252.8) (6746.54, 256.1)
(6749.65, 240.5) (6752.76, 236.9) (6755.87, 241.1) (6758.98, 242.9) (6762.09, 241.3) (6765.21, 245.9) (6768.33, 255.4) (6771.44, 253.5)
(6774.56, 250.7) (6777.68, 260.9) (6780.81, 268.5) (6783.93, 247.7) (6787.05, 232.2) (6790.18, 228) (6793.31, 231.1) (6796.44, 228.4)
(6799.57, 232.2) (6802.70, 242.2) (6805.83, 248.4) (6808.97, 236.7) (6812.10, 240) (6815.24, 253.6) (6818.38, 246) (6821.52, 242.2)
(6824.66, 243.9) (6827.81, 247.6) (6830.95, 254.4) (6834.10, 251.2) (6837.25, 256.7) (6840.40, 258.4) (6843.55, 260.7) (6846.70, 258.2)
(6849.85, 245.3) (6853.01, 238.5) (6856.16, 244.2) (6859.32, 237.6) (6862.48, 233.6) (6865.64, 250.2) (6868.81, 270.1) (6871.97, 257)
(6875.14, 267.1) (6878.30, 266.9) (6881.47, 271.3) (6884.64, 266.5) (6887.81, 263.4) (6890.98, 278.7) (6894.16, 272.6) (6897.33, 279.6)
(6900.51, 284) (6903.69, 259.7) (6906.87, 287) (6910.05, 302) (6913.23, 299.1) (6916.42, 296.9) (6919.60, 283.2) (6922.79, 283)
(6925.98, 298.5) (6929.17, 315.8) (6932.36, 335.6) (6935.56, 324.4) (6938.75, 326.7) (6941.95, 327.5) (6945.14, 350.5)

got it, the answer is 6.8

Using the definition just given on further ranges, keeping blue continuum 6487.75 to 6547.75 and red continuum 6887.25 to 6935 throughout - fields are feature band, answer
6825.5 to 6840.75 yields 2.5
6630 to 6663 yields 3.6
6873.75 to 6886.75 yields 1.2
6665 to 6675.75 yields 1.2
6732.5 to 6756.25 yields 5.3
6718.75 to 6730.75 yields 3.4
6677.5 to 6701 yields 5.0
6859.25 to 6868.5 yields 1.7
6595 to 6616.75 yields 0.3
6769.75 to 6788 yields 3.5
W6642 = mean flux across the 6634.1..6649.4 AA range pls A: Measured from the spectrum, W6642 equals 310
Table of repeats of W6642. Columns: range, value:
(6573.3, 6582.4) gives 342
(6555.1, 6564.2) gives 372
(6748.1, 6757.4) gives 239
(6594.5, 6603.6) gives 333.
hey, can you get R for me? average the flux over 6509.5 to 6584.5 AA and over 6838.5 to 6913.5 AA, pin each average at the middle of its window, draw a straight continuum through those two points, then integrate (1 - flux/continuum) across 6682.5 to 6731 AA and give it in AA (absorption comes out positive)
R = 10.0 AA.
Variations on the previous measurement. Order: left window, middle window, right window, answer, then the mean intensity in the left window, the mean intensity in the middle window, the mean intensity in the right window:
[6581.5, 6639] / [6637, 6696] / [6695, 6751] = 1.88 AA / 332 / 282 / 249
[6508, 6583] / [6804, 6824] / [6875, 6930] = 3.79 AA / 361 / 244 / 282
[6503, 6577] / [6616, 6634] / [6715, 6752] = -0.81 AA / 361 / 323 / 241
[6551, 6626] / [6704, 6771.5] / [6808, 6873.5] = 9.61 AA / 343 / 247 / 249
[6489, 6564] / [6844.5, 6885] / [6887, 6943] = 6.60 AA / 358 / 254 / 296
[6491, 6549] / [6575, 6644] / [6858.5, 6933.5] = 1.31 AA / 357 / 331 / 278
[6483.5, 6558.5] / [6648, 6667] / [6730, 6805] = 0.86 AA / 354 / 281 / 245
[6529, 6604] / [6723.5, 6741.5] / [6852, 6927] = 3.93 AA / 355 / 244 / 271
